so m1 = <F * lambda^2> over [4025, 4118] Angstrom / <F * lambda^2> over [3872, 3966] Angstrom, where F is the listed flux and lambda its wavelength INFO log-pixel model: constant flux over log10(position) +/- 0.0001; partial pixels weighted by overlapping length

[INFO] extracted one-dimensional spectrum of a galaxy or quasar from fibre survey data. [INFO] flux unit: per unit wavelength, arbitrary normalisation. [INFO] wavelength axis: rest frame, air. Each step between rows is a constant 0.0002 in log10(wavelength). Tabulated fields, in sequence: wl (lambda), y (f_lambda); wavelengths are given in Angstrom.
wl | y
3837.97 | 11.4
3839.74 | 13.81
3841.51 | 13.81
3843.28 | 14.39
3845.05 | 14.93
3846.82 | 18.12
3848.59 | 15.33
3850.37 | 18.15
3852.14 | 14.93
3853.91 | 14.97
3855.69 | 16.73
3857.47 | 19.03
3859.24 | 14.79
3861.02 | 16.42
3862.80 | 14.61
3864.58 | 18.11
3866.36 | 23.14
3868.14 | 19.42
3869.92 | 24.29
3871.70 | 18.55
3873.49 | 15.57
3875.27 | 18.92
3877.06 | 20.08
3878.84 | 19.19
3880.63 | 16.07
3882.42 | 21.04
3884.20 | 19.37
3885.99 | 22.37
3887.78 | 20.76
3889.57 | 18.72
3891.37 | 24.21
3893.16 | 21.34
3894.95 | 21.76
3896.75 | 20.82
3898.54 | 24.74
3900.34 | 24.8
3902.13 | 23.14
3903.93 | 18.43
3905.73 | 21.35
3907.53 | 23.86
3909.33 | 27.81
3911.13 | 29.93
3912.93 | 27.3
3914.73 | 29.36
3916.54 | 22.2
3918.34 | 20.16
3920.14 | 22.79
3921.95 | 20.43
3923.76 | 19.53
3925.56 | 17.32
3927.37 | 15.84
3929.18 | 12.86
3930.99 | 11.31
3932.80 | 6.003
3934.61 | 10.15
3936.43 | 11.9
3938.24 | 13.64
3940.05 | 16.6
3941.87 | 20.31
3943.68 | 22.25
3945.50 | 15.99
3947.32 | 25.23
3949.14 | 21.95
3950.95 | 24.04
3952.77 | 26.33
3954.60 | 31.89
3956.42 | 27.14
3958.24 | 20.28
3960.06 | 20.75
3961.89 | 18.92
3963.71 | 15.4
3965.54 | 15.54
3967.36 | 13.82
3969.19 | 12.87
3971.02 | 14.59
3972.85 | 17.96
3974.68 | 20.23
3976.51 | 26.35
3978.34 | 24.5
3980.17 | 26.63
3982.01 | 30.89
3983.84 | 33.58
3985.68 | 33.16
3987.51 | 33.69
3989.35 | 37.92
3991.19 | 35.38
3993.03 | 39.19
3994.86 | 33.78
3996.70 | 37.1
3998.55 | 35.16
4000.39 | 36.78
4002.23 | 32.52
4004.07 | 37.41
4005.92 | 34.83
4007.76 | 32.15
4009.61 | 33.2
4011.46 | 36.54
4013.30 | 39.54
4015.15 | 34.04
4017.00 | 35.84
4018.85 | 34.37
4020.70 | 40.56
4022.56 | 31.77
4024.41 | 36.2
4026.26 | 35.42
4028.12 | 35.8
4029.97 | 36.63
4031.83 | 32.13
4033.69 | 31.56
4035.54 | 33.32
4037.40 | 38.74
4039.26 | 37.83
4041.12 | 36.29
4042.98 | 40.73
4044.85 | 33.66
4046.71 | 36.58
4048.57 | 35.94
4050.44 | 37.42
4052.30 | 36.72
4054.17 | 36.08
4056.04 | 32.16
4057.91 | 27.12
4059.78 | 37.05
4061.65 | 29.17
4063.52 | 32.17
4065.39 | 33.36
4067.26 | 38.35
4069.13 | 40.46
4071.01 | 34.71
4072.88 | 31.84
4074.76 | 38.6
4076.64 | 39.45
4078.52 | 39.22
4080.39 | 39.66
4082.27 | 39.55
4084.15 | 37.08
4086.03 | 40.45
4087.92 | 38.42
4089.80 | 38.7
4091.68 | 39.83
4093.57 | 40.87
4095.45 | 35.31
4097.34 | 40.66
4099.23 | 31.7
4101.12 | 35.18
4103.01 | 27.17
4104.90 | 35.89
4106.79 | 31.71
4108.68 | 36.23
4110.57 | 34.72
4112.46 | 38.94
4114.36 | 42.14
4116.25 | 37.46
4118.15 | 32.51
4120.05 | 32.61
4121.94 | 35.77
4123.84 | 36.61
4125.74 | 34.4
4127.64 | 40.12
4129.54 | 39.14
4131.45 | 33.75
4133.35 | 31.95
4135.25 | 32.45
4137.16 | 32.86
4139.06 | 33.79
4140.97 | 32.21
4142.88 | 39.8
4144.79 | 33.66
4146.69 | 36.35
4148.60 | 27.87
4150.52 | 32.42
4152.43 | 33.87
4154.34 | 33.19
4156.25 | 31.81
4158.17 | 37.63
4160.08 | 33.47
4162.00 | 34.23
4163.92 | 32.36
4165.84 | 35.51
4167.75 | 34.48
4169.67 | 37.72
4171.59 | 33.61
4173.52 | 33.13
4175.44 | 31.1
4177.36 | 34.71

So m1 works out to 1.92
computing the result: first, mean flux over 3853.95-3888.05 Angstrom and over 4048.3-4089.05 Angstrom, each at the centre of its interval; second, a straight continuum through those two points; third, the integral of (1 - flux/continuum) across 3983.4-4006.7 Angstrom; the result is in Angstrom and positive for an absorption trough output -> -4.6 Angstrom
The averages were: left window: 18.7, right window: 36.2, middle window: 35.5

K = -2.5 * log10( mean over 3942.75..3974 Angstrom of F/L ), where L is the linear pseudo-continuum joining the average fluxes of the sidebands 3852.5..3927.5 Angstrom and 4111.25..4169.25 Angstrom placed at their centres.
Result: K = 0.20 mag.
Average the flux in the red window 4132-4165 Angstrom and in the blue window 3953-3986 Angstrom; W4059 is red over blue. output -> 1.50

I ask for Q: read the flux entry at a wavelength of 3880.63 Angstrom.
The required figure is 16.07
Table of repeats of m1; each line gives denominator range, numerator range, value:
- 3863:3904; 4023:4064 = 1.84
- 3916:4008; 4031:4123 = 1.61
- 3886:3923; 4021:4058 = 1.63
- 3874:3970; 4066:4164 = 1.95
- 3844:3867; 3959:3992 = 1.52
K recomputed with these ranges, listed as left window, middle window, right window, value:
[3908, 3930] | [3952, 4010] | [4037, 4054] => 0.07 mag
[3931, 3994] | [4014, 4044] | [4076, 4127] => -0.22 mag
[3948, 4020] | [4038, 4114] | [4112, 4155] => -0.12 mag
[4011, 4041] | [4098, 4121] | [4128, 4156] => -0.01 mag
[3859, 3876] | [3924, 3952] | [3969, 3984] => 0.29 mag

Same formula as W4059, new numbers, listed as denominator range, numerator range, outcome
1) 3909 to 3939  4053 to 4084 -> 1.92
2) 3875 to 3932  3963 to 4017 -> 1.40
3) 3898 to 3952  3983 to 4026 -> 1.77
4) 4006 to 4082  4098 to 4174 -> 0.97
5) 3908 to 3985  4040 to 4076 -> 1.71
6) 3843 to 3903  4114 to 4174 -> 1.81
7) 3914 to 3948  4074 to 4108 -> 2.13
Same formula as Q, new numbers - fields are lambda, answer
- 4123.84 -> 36.61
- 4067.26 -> 38.35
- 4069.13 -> 40.46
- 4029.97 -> 36.63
